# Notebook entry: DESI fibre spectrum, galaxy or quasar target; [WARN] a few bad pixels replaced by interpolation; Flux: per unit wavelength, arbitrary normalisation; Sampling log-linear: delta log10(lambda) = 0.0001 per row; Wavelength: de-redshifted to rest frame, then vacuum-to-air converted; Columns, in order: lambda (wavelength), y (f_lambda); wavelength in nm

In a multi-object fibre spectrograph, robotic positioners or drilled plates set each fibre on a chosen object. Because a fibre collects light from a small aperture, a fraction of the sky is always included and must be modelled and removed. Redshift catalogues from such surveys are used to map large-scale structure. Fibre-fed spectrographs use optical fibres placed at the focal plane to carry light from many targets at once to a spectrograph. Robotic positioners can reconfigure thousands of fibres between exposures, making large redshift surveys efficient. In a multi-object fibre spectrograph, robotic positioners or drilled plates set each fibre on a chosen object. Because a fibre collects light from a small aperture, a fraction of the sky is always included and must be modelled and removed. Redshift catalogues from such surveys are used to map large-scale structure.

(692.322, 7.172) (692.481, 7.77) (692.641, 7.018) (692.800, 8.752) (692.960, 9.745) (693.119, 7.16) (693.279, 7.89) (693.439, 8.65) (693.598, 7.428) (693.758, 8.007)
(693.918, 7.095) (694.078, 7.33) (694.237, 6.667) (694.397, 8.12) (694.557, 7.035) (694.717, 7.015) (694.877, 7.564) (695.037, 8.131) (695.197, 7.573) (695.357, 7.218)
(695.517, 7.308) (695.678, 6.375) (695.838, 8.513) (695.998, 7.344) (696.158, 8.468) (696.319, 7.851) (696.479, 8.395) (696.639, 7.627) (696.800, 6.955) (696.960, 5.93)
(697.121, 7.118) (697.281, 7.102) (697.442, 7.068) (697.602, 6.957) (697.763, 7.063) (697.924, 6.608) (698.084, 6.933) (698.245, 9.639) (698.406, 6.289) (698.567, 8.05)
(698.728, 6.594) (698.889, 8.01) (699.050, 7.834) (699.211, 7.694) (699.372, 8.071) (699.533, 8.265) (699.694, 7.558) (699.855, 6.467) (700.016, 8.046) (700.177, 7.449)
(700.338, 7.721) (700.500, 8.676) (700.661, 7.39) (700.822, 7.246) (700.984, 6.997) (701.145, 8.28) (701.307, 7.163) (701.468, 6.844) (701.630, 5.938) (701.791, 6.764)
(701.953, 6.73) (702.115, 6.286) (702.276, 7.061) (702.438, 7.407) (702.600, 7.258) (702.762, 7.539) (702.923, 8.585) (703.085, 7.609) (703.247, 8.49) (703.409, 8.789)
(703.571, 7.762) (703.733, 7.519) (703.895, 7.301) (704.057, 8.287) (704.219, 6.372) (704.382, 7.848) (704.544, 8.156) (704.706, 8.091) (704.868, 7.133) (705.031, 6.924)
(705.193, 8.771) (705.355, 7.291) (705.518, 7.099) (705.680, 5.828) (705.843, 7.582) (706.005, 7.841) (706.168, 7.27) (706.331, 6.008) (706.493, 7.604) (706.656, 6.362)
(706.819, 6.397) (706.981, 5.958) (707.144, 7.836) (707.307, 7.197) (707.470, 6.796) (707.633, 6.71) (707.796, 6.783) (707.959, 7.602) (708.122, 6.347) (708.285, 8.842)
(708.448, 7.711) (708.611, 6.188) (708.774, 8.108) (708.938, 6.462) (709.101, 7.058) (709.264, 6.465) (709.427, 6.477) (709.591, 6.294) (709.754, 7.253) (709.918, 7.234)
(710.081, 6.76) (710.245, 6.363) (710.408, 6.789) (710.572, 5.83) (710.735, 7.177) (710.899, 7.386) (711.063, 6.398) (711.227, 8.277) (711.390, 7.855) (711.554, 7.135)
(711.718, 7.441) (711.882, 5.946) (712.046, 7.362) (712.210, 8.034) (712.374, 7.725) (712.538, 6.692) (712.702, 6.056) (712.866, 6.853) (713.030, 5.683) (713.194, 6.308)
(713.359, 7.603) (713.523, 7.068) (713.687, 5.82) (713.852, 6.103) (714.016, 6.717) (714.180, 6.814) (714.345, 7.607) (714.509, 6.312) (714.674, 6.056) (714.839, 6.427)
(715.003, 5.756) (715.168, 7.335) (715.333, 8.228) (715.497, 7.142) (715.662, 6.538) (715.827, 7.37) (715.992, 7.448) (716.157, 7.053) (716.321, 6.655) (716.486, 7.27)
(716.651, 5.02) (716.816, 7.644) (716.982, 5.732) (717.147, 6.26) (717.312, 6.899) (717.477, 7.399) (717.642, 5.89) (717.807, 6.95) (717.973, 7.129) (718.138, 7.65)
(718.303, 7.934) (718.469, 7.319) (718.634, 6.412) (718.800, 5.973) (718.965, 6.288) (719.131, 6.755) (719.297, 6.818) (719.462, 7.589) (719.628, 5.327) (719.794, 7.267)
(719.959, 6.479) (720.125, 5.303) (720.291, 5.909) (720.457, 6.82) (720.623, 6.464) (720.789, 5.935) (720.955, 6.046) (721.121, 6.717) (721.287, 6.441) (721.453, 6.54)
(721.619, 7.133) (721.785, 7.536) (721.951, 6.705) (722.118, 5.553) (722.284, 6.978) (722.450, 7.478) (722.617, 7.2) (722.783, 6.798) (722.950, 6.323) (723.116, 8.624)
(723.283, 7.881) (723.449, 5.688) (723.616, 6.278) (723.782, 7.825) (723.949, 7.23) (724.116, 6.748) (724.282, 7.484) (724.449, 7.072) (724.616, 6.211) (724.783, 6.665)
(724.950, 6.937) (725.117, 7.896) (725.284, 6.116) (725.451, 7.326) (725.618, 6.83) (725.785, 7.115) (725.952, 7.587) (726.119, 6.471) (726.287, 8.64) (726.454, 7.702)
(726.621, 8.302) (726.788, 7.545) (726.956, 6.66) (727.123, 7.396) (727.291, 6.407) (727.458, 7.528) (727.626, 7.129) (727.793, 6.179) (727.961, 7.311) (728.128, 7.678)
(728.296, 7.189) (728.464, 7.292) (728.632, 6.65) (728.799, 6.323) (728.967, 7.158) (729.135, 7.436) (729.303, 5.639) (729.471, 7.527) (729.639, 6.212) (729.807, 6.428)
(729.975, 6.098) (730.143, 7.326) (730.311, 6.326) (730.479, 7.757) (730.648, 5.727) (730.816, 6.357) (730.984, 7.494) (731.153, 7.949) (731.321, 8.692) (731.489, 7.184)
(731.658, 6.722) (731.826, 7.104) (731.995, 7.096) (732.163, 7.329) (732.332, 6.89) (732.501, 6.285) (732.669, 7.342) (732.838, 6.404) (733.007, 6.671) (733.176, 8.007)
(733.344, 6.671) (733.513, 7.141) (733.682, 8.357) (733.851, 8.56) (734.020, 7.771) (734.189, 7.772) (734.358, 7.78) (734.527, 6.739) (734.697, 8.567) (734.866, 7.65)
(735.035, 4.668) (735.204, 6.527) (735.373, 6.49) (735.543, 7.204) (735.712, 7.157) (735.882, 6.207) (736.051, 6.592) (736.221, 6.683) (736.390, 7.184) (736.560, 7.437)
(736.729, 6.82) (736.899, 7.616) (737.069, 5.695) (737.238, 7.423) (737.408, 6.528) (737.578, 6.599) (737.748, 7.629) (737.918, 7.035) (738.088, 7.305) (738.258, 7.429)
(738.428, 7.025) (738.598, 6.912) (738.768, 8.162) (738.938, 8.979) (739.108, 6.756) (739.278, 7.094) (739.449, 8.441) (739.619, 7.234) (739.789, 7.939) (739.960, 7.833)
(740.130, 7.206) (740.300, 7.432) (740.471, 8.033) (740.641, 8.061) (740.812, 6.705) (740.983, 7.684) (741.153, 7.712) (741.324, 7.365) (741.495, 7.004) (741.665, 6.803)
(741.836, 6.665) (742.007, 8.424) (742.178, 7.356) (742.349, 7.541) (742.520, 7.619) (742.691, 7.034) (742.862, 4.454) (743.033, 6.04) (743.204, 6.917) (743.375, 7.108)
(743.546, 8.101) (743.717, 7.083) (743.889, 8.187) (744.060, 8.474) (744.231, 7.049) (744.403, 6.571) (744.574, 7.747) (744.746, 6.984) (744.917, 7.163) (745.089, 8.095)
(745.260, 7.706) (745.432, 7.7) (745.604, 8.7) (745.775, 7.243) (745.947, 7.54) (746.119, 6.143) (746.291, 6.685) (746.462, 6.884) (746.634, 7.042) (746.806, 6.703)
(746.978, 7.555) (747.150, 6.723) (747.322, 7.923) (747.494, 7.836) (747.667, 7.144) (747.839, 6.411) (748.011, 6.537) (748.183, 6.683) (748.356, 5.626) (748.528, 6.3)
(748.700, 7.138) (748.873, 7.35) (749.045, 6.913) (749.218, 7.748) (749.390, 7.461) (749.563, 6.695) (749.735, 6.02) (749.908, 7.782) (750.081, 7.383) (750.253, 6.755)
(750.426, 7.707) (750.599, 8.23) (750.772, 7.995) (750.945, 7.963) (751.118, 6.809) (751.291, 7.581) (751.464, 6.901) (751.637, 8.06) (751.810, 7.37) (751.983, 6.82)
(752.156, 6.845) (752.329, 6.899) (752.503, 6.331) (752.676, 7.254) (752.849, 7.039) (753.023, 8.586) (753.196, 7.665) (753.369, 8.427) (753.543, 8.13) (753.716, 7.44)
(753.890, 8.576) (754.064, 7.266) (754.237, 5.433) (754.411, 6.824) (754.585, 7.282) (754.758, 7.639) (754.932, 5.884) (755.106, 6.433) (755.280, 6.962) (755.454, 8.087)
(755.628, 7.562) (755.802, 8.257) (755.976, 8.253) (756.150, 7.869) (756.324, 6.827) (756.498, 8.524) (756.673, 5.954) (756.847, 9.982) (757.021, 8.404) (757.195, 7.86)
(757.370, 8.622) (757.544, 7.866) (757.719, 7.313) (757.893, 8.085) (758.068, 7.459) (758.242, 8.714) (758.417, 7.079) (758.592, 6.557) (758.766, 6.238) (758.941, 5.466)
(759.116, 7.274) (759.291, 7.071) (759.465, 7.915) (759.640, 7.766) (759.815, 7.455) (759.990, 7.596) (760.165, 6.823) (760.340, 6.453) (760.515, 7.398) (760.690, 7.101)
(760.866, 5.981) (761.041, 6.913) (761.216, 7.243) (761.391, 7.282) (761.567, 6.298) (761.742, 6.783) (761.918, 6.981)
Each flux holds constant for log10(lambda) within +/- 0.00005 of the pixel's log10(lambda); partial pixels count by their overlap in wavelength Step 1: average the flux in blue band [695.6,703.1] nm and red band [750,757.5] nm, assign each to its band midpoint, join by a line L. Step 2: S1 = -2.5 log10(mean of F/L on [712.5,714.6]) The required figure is 0.13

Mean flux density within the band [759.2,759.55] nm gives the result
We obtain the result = 7.5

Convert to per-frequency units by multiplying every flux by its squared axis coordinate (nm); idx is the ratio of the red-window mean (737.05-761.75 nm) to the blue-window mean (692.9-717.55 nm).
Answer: 1.1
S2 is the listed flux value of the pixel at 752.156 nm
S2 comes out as 6.845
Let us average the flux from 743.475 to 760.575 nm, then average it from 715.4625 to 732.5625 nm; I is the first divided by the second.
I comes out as 1.1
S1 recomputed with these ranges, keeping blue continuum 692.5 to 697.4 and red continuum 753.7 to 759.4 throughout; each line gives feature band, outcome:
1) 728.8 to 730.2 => 0.123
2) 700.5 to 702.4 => 0.075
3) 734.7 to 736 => 0.121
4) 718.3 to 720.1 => 0.135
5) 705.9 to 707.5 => 0.091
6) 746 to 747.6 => 0.058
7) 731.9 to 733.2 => 0.080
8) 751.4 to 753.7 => 0.003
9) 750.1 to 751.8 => -0.014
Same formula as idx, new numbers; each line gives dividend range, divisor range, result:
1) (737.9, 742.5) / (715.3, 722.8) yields 1.18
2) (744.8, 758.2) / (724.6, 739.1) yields 1.09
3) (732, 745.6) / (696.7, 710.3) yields 1.10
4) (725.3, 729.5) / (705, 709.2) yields 1.06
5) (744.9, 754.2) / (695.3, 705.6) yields 1.12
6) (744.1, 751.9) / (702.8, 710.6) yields 1.12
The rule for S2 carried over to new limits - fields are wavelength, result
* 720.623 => 6.464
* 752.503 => 6.331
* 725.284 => 6.116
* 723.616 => 6.278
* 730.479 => 7.757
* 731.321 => 8.692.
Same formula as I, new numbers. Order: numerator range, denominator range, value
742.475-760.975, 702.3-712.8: 1.01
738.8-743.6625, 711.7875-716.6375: 1.08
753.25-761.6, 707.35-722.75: 1.08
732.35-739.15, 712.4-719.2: 1.06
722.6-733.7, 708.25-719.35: 1.03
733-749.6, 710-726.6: 1.05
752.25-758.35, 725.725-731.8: 1.07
